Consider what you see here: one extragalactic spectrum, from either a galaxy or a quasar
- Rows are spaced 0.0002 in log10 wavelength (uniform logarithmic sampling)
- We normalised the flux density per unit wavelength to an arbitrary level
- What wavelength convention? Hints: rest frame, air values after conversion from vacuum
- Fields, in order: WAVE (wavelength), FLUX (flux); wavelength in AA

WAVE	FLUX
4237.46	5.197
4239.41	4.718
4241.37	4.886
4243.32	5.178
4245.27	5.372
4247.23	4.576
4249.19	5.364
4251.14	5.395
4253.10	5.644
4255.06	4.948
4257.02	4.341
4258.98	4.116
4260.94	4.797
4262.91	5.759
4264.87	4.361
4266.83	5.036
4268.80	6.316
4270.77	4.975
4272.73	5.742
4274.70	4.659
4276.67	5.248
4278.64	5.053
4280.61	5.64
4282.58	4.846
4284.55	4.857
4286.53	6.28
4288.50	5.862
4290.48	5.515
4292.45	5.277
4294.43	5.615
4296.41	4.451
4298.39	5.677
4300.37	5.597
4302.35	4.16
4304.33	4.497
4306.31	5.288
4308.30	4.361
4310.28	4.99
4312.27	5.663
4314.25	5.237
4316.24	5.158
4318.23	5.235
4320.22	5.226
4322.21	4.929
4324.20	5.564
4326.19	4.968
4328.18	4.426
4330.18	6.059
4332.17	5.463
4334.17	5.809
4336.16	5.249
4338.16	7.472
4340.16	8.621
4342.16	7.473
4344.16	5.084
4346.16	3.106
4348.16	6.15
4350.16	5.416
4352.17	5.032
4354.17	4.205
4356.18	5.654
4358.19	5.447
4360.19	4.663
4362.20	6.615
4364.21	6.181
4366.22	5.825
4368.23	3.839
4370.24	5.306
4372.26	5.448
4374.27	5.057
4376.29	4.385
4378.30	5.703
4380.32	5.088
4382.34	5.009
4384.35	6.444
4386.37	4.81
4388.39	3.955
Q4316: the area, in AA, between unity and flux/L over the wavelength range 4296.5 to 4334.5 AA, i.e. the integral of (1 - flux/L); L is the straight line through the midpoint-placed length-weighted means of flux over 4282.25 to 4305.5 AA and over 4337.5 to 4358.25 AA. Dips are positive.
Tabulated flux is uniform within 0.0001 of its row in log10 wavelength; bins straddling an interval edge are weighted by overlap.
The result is 2.1 AA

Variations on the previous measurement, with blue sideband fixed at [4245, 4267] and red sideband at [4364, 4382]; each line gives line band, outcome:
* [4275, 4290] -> -1.1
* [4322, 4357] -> -3.5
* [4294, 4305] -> 0.1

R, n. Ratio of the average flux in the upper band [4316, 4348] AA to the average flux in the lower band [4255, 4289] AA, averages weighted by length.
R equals 1.09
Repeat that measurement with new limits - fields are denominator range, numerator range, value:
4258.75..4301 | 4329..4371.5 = 1.07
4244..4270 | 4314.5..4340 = 1.09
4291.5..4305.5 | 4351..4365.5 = 1.07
